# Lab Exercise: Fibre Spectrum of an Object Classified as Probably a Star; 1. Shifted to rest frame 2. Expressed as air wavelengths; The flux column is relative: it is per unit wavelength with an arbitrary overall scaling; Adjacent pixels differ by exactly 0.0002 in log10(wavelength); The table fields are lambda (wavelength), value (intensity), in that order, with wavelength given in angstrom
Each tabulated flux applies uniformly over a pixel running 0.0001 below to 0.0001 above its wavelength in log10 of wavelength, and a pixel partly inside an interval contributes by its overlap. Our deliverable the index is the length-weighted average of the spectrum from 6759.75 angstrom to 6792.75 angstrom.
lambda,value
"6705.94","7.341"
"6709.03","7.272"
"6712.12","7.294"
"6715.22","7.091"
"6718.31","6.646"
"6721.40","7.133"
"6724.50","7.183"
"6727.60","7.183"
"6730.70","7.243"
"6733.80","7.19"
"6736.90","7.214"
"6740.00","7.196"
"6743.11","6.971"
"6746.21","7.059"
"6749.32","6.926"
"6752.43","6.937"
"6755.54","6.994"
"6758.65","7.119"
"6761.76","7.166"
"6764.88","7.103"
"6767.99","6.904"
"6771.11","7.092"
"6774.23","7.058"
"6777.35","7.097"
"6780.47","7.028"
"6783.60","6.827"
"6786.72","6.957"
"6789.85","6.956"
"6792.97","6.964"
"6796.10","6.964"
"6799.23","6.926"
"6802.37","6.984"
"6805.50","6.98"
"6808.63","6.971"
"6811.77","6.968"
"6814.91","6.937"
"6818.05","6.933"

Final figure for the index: 7.02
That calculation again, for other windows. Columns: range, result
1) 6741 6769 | 7.03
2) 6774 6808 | 6.97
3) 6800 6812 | 6.97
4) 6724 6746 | 7.16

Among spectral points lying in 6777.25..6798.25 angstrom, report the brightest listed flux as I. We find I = 7.097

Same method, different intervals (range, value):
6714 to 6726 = 7.183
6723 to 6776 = 7.243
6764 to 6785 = 7.103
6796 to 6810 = 6.984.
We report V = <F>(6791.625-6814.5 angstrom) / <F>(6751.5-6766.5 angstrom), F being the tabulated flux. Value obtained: 0.98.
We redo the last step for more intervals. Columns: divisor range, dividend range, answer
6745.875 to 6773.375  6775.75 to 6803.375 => 0.99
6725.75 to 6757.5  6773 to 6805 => 0.98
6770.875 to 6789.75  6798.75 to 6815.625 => 0.99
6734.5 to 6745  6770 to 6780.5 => 0.99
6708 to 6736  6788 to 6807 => 0.98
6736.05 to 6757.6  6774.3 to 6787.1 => 0.99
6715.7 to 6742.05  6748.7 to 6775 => 0.99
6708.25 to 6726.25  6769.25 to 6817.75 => 0.98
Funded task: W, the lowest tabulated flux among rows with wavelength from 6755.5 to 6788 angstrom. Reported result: 6.827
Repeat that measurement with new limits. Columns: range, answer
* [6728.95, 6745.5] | 6.971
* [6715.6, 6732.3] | 6.646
